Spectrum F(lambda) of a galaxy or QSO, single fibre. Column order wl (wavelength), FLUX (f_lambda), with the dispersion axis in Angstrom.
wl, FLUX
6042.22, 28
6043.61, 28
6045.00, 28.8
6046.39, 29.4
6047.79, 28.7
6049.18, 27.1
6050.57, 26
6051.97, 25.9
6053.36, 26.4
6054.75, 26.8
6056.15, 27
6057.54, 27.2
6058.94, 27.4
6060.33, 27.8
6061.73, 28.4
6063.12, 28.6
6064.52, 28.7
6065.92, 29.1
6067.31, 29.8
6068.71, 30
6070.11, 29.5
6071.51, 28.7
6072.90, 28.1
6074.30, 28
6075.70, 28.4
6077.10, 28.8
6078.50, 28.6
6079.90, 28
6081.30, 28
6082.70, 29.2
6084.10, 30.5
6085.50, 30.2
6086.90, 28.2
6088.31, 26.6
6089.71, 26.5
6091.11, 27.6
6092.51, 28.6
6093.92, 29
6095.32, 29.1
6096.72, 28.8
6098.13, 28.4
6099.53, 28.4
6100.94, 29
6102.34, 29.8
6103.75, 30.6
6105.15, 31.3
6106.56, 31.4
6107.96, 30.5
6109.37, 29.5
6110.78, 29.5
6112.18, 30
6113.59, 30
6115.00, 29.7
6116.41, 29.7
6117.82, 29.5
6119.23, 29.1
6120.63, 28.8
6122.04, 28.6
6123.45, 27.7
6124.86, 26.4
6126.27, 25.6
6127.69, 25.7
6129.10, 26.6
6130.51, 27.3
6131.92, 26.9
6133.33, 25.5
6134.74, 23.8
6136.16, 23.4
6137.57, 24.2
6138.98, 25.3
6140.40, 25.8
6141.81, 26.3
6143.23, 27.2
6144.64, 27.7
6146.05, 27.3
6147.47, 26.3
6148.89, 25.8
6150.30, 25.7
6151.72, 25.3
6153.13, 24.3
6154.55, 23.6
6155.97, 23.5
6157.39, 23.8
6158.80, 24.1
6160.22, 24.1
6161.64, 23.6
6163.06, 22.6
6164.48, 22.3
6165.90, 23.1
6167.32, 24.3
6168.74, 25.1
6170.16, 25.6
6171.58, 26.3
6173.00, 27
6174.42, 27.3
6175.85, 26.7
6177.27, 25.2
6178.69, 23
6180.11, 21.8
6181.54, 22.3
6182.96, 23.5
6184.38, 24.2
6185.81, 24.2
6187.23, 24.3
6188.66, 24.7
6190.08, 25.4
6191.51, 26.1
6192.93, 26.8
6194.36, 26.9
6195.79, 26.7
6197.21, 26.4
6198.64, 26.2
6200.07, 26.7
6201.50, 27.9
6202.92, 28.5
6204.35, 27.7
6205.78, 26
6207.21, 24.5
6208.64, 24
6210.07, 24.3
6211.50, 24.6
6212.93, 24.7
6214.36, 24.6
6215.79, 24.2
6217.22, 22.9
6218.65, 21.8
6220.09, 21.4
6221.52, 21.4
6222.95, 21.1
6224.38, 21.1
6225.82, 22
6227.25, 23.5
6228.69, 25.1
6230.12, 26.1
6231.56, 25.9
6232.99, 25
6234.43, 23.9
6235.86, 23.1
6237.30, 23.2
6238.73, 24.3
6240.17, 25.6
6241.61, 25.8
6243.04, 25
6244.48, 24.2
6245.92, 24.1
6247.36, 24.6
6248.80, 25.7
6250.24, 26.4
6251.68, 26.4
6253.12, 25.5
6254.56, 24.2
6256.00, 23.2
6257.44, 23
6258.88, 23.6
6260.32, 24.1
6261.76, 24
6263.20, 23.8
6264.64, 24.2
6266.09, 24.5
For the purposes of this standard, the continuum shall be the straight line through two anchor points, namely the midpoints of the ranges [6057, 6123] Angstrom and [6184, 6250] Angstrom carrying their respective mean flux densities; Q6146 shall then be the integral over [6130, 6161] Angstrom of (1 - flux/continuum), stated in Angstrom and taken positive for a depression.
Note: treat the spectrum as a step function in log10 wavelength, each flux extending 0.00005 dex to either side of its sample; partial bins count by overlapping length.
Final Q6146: 2.1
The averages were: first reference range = 29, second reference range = 24.7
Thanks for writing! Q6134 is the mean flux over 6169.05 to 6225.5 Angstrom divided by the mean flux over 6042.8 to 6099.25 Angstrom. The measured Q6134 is 0.9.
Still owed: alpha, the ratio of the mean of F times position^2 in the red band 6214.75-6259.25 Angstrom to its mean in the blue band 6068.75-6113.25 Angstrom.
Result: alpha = 0.87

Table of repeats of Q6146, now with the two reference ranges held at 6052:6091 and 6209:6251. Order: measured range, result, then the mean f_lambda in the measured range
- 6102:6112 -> -1.1 Angstrom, 30.4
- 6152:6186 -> 1.8 Angstrom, 24.2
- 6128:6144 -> 0.5 Angstrom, 25.7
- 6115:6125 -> -0.7 Angstrom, 28.8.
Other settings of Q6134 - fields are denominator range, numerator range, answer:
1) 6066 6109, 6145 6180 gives 0.86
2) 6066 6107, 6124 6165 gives 0.87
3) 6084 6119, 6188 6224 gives 0.85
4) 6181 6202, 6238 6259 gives 0.97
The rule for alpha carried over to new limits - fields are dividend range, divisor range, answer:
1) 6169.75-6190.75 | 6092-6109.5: 0.86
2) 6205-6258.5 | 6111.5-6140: 0.92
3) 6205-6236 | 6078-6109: 0.85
